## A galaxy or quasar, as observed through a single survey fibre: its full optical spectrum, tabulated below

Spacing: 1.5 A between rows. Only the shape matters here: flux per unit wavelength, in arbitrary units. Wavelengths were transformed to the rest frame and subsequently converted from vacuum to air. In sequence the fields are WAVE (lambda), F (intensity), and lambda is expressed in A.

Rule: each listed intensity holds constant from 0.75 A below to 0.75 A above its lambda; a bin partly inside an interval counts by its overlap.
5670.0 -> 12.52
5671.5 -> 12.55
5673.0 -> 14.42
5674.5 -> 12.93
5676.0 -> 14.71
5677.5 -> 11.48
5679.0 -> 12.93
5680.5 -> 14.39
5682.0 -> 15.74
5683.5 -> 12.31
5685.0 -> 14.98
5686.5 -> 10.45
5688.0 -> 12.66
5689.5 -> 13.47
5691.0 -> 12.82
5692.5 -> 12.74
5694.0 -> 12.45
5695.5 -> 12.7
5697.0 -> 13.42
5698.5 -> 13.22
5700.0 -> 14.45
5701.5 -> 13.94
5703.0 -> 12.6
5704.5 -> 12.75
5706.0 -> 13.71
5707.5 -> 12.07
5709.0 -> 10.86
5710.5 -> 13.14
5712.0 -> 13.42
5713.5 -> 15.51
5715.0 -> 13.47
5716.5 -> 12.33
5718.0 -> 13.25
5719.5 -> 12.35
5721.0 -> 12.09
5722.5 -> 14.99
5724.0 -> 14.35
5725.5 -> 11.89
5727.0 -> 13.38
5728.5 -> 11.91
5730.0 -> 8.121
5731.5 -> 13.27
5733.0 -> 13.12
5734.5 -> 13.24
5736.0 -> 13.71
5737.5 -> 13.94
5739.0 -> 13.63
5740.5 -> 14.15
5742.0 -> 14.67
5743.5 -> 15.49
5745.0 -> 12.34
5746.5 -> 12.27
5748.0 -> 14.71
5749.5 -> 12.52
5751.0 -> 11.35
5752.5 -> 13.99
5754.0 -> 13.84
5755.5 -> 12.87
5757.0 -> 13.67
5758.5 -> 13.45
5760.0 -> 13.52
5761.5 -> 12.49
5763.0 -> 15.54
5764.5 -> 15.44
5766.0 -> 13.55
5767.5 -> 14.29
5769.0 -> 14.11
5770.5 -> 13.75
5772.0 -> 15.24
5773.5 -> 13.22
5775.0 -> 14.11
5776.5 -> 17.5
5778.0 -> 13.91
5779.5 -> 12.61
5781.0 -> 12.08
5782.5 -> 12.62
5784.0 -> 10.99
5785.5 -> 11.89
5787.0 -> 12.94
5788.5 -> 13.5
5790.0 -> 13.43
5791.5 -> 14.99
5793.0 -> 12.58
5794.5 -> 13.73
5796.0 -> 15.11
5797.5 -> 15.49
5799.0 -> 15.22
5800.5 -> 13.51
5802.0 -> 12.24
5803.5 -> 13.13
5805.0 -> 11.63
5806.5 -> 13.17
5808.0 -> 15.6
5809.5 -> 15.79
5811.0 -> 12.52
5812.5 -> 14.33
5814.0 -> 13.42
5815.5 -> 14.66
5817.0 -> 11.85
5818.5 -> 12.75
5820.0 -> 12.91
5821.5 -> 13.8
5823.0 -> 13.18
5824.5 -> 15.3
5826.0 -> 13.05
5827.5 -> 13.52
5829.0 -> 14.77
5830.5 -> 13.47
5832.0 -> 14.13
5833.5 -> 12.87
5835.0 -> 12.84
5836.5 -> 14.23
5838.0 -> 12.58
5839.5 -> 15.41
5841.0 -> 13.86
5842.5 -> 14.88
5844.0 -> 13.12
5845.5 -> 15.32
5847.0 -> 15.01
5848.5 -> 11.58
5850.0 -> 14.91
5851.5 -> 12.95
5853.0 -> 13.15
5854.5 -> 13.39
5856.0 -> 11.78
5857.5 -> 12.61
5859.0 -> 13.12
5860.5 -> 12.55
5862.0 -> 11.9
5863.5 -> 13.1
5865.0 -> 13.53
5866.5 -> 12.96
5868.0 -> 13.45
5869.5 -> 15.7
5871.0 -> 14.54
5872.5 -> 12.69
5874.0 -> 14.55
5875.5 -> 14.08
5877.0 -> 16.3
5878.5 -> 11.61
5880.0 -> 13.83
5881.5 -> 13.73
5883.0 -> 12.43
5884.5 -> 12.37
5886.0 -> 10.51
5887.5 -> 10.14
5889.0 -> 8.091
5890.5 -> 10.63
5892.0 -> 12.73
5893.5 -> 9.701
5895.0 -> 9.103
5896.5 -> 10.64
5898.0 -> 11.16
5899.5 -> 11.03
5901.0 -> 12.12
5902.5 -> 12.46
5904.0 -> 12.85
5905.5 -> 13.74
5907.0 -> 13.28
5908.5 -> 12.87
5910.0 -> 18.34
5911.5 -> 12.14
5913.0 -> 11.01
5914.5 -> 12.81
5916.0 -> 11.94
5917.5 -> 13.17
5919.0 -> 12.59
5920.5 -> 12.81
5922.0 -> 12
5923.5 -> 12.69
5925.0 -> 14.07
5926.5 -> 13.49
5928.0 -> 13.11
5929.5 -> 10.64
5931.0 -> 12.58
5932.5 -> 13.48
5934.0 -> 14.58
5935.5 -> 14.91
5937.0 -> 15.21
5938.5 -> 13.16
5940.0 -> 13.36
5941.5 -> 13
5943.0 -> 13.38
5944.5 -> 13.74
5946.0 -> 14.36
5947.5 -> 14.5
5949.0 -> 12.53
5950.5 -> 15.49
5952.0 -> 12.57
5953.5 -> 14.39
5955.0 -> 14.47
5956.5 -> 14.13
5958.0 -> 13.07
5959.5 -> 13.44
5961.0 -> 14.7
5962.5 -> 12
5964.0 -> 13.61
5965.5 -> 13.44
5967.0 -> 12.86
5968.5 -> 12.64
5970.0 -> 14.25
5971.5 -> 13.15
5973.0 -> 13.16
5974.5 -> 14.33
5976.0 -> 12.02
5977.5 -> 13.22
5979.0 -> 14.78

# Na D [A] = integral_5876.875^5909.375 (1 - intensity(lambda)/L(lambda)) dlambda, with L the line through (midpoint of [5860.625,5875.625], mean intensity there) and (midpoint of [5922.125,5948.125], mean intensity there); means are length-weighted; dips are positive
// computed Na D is 4.2 A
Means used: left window 13.6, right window 13.5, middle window 11.8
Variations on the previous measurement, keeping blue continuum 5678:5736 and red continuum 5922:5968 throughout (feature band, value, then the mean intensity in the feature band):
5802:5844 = -1.2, 13.7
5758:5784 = -1.4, 13.9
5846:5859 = 0.1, 13.2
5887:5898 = 2.6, 10.2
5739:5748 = -0.5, 13.8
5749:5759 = 0.0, 13.1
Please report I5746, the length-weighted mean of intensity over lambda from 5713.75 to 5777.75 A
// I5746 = 13.5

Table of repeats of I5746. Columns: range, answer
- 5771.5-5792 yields 13.5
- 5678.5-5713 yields 13.1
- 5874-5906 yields 11.9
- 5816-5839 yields 13.5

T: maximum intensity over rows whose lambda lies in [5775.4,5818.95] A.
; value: 17.5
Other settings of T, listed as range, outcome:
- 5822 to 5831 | 15.3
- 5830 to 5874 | 15.7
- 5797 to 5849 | 15.79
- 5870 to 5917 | 18.34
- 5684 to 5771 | 15.54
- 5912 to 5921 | 13.17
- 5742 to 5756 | 15.49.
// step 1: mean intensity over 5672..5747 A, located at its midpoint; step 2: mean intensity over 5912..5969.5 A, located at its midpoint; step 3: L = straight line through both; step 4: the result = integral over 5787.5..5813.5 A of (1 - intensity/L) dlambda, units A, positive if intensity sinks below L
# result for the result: -1.3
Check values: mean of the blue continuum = 13.2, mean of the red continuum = 13.3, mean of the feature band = 13.9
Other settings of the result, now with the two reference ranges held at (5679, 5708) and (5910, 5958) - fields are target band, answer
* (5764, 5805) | -1.3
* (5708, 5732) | 0.8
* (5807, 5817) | -0.7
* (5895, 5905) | 1.3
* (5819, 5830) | -0.4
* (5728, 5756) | 0.2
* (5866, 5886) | -0.4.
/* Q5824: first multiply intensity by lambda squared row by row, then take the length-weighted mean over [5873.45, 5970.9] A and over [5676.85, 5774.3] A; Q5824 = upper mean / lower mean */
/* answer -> 1.0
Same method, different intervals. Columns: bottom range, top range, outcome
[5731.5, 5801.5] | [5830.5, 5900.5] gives 0.97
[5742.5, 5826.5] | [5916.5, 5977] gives 1.04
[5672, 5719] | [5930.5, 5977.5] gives 1.13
